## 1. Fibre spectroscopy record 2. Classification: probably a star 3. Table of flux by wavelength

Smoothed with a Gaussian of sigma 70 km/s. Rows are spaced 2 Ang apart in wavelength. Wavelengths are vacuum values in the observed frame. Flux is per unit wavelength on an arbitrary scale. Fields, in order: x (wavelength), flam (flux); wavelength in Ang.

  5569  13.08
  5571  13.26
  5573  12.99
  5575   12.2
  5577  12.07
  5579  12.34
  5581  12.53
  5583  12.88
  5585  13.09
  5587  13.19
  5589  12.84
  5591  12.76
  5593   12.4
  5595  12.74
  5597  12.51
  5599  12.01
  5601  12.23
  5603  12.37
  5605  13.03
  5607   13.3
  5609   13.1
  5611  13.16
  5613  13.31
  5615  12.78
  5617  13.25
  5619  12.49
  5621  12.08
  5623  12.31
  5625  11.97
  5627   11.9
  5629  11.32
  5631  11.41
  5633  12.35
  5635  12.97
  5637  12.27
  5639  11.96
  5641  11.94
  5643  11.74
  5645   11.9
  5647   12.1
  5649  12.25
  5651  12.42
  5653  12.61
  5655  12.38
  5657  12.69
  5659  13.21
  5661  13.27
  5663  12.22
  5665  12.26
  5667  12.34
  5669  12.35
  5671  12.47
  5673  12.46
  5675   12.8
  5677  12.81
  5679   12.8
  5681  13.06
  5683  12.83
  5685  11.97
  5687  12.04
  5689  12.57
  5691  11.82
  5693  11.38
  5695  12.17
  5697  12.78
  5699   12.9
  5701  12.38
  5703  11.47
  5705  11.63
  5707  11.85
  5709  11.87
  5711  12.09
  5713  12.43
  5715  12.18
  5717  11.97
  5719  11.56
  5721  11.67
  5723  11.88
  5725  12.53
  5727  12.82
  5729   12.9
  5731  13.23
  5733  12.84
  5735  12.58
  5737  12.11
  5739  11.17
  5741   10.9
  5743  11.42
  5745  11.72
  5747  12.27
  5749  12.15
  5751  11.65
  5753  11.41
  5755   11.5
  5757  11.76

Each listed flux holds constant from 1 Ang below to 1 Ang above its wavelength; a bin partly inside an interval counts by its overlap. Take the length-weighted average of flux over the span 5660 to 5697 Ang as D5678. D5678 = 12.4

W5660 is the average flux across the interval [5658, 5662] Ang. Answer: 13.2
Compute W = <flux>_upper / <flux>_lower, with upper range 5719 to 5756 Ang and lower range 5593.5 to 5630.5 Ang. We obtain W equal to 0.96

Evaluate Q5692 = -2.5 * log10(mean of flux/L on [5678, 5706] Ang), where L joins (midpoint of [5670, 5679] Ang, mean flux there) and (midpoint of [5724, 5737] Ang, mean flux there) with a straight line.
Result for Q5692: 0.04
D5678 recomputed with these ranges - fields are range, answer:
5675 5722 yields 12.2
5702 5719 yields 11.9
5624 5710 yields 12.3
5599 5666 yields 12.4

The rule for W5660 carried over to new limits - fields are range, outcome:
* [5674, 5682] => 12.9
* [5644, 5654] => 12.3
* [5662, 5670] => 12.3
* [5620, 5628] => 12.1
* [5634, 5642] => 12.3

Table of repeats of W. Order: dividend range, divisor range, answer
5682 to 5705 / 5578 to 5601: 0.96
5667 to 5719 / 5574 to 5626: 0.97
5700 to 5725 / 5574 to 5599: 0.95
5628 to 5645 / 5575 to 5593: 0.95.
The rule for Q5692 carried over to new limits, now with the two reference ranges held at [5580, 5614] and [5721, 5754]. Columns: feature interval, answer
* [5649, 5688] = -0.01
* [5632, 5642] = 0.03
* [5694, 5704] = -0.01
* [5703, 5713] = 0.03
